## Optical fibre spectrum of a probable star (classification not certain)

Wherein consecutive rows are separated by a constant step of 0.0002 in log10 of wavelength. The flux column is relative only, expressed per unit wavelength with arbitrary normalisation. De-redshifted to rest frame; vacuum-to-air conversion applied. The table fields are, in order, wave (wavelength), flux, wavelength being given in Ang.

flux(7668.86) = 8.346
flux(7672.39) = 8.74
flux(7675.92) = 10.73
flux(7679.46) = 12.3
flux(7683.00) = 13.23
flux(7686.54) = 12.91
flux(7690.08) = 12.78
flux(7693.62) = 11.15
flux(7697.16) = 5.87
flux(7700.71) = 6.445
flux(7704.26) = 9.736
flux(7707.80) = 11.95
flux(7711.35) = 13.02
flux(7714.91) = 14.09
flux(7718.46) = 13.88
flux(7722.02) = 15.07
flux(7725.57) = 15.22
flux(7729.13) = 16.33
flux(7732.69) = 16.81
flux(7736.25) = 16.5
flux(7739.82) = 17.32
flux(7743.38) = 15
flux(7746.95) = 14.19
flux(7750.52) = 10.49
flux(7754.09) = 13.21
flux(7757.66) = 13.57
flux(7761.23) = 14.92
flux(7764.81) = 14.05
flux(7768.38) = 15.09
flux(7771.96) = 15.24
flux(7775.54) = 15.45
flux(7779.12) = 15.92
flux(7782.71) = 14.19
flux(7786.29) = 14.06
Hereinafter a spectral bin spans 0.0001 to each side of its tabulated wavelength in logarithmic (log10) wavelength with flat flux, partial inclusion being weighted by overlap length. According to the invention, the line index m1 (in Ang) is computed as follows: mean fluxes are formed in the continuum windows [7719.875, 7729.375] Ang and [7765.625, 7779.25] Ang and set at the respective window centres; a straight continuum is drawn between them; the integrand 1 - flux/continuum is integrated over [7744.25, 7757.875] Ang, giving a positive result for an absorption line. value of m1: 2.1 Ang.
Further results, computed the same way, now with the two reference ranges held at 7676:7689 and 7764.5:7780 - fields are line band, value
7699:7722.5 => 2.70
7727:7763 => -1.17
